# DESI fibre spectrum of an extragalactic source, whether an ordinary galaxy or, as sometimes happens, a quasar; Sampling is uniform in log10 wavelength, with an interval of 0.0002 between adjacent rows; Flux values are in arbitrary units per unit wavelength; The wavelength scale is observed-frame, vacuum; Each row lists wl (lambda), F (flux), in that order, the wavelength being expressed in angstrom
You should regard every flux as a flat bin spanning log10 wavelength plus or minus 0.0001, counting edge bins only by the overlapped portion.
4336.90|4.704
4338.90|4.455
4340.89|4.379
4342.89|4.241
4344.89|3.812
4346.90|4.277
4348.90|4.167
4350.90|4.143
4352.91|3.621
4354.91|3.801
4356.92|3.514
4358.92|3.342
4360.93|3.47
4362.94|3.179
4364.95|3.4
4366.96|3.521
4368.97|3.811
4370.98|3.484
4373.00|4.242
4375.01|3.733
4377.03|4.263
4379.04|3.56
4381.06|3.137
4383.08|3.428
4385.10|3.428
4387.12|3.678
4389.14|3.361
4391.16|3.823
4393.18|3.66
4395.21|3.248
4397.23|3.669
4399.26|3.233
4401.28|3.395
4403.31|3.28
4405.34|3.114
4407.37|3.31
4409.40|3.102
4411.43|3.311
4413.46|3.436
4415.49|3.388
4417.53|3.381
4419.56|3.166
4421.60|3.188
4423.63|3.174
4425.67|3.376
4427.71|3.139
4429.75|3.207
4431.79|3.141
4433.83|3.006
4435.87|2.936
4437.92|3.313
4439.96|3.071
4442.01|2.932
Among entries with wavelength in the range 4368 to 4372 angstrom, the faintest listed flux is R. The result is 3.484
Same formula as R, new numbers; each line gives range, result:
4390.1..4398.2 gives 3.248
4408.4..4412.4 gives 3.102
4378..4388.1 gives 3.137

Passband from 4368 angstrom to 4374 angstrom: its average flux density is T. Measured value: 3.84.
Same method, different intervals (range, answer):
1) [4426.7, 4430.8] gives 3.17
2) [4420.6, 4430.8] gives 3.22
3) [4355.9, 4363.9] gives 3.38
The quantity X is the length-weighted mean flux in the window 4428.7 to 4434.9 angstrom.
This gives 3.12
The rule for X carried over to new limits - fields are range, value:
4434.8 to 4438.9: 3.12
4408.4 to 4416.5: 3.31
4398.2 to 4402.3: 3.32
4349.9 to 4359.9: 3.69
